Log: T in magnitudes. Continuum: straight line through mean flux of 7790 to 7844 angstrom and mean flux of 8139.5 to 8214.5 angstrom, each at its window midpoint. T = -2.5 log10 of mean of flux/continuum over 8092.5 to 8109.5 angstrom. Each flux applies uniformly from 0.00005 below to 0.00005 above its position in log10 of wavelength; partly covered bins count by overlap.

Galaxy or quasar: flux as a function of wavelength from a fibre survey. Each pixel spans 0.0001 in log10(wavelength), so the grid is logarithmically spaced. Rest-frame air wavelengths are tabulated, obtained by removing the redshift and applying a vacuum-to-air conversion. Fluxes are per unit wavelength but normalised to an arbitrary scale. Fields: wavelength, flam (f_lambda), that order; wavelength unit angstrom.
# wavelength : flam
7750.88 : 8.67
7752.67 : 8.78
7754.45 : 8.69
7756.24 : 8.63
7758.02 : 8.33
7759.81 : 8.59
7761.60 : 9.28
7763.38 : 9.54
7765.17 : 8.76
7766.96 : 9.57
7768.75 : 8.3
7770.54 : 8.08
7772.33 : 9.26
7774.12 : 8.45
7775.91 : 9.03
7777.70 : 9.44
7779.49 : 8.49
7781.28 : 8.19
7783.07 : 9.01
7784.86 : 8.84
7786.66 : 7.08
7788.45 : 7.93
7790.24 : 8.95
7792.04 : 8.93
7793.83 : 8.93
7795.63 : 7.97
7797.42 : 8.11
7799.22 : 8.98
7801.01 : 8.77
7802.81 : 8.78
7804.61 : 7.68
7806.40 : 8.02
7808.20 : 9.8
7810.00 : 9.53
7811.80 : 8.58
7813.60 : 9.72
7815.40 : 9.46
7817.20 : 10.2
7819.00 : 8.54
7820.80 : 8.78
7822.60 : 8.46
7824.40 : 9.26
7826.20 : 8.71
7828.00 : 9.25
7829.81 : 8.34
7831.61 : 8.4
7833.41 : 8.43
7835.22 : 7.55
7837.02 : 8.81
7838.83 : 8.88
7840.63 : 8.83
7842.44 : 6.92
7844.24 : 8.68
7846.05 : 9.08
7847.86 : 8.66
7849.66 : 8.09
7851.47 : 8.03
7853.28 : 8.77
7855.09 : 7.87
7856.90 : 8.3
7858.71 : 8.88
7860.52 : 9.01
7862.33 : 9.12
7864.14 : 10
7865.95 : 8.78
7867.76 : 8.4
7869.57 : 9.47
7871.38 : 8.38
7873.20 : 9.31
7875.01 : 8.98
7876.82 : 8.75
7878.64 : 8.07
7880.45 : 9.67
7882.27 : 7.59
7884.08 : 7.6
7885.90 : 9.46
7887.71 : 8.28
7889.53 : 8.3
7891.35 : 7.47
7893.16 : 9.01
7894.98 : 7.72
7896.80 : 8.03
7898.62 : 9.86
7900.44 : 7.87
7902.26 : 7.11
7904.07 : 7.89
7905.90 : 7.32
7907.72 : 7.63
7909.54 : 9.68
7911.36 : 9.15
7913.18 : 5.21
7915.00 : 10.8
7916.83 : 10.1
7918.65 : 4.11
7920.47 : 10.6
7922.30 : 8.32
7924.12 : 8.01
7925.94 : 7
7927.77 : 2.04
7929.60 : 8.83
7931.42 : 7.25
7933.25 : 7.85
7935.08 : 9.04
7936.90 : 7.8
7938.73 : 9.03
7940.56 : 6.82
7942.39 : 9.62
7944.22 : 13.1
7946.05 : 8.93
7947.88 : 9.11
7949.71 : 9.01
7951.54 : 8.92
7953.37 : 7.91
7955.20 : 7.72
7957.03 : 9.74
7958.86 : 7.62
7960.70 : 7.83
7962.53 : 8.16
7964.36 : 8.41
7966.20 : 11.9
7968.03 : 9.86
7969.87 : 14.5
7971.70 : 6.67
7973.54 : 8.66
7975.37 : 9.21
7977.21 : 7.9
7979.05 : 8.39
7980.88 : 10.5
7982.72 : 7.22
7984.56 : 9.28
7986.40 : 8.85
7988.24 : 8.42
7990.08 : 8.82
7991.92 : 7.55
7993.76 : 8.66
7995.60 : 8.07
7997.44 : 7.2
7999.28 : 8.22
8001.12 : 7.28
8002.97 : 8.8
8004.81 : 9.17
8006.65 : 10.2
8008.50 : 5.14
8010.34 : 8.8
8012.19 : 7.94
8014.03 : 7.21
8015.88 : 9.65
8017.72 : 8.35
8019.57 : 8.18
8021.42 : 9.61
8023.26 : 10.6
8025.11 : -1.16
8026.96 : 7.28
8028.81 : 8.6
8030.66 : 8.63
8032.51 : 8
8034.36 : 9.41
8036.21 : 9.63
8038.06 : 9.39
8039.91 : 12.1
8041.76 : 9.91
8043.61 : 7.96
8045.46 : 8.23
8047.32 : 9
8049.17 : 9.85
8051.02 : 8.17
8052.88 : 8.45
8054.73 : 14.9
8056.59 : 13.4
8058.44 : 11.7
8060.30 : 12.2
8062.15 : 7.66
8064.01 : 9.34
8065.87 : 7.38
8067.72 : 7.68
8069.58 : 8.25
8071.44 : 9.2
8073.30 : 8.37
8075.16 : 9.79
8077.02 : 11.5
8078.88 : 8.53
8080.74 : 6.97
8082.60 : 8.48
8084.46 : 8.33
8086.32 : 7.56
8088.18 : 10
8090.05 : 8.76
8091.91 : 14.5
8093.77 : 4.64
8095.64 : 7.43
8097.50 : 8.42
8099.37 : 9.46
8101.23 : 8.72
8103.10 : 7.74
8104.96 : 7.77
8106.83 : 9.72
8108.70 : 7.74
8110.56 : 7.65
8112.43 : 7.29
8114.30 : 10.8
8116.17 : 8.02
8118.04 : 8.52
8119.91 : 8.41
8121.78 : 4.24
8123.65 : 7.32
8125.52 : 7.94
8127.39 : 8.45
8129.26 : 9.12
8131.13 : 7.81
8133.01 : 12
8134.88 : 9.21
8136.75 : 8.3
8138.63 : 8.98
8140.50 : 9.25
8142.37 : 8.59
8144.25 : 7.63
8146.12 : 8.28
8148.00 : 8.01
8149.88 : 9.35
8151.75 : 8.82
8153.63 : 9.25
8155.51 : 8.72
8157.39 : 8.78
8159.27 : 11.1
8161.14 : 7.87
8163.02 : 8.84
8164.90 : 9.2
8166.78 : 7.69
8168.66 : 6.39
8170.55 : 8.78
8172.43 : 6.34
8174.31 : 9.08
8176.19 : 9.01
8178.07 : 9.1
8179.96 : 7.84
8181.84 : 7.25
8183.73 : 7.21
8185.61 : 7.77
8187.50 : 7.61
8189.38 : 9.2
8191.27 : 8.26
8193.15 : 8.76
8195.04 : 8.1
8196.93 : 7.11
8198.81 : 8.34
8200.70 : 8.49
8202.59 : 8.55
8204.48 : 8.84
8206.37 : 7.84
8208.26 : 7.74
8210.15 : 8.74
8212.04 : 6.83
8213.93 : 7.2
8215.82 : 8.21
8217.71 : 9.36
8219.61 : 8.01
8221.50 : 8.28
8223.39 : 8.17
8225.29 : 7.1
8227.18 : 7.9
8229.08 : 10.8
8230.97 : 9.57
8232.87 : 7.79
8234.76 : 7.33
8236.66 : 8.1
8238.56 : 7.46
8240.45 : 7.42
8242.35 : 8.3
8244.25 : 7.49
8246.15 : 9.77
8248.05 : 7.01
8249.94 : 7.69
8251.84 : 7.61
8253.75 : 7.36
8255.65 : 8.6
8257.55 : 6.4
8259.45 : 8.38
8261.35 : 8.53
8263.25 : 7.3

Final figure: 0.039 mag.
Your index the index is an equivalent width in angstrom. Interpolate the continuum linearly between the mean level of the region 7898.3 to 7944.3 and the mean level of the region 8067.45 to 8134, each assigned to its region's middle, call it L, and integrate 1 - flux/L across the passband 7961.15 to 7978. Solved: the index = -2.6 angstrom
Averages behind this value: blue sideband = 8.04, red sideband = 8.54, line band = 9.44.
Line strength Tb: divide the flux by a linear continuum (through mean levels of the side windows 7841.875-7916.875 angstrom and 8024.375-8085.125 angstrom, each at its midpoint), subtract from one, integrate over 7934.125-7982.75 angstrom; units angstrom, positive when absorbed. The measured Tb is -1.7 angstrom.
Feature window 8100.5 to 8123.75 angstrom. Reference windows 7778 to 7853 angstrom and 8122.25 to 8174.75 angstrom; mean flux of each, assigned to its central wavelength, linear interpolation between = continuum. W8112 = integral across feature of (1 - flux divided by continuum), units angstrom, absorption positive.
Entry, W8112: 1.5 angstrom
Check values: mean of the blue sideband 8.63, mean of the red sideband 8.57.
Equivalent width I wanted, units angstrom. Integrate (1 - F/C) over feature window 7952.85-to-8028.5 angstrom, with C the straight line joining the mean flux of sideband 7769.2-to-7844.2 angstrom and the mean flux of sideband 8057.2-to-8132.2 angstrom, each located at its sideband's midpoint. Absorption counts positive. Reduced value 2.0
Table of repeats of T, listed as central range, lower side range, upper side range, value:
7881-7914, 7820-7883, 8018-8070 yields 0.085 mag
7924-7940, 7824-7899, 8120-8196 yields 0.157 mag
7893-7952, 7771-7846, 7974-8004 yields 0.033 mag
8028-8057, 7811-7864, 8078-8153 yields -0.136 mag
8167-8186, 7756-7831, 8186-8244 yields 0.047 mag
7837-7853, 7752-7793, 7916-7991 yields 0.030 mag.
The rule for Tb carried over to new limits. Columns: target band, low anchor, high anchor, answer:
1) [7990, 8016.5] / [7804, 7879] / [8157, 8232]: 1.2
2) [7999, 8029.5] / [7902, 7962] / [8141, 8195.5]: 1.5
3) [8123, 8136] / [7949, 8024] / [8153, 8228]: -0.8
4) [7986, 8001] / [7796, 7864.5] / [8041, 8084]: 1.7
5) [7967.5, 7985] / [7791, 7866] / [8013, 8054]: -1.3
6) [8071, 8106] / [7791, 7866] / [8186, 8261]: -1.8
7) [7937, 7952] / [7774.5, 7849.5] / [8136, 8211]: -1.2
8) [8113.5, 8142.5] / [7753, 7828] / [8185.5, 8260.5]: -1.1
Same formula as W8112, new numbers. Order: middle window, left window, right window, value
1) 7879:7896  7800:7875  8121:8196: 0.7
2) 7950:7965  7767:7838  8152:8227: 0.3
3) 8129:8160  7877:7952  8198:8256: -3.2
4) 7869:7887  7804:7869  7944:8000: 0.1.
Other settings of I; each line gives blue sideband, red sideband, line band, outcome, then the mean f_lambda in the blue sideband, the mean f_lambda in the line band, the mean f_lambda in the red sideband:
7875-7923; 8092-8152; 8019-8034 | 1.5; 8.3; 7.52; 8.38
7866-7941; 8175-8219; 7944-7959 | -1.6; 8.16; 9.01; 8.15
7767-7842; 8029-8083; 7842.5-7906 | 2.9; 8.7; 8.5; 9.45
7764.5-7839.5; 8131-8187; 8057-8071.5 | -1.2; 8.72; 9.33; 8.55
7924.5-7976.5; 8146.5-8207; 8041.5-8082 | -4.5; 8.65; 9.46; 8.36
